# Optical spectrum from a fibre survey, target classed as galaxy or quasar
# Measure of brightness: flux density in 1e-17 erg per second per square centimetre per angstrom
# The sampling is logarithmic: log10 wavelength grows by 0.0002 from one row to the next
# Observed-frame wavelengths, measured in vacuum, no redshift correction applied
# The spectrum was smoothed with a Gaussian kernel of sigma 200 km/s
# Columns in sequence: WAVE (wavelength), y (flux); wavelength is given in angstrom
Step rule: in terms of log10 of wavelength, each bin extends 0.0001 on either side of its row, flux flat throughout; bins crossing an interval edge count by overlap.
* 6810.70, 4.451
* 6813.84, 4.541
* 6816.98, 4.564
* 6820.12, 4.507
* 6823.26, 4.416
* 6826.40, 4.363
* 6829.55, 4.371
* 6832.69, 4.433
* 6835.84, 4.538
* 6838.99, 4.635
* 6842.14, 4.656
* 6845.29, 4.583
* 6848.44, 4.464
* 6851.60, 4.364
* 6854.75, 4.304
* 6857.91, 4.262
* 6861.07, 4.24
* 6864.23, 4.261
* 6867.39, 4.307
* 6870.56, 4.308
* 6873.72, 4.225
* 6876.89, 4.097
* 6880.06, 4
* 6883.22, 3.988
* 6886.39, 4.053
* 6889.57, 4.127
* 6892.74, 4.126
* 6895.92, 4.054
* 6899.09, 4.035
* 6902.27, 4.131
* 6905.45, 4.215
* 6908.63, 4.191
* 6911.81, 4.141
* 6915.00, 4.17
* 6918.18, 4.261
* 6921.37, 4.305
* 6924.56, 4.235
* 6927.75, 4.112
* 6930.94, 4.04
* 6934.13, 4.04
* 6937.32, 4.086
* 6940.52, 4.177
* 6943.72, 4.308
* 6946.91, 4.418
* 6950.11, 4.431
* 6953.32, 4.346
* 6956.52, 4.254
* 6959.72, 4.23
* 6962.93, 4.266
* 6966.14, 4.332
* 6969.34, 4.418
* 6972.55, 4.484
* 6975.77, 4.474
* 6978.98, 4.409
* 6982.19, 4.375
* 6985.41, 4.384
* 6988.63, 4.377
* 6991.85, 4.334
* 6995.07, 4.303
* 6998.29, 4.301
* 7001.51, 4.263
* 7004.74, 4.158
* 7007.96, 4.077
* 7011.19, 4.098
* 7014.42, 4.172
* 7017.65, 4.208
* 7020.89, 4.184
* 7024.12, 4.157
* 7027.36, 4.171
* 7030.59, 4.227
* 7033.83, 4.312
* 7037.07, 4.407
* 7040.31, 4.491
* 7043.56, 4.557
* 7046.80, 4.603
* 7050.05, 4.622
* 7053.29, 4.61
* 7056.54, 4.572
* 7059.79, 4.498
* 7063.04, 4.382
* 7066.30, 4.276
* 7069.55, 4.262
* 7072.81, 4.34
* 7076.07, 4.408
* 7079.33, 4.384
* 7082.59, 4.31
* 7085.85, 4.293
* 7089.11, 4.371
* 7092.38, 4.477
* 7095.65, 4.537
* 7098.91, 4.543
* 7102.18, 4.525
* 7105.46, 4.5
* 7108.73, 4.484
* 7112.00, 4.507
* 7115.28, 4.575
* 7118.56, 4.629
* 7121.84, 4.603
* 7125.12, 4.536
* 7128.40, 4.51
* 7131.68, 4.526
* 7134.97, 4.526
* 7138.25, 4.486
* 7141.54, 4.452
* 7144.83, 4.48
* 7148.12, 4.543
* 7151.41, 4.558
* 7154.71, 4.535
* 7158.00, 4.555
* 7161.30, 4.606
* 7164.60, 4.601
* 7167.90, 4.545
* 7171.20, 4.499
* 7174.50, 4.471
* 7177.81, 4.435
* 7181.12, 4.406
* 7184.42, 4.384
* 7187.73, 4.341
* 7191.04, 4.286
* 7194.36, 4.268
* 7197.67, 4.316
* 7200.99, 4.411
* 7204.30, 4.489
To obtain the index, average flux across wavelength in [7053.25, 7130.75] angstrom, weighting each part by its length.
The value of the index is 4.46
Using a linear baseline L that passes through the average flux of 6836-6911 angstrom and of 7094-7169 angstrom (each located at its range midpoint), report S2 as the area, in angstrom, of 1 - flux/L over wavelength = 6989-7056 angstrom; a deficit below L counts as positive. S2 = 1.48 angstrom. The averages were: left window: 4.25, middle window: 4.32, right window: 4.54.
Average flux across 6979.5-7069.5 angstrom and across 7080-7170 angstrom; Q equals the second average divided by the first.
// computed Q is 1.04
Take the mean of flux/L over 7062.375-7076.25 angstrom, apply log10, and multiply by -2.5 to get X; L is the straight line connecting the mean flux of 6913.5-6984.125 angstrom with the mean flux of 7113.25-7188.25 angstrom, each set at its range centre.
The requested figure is 0.03 mag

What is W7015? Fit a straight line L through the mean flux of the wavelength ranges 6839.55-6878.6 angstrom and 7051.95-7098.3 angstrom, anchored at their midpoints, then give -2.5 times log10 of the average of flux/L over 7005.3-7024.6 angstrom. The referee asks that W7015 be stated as 0.06 mag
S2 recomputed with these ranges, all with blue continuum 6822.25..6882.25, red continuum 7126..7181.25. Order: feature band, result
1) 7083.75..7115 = 0.1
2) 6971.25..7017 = 1.4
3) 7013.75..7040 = 1.2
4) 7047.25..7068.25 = -0.1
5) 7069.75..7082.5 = 0.3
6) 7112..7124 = -0.2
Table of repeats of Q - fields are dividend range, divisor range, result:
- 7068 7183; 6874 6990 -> 1.06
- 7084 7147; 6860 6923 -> 1.08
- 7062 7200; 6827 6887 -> 1.03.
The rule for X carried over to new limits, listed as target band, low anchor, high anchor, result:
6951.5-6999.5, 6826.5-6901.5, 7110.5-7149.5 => 0.01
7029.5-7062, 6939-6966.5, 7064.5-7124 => -0.02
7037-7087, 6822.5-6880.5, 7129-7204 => 0.00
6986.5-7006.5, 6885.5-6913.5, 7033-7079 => 0.01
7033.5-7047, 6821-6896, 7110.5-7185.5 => -0.01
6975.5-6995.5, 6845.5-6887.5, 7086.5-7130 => 0.00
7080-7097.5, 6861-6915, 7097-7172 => 0.02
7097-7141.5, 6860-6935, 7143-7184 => -0.02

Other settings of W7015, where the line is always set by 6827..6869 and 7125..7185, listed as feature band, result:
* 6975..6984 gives 0.01 mag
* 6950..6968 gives 0.04 mag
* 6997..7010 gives 0.07 mag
